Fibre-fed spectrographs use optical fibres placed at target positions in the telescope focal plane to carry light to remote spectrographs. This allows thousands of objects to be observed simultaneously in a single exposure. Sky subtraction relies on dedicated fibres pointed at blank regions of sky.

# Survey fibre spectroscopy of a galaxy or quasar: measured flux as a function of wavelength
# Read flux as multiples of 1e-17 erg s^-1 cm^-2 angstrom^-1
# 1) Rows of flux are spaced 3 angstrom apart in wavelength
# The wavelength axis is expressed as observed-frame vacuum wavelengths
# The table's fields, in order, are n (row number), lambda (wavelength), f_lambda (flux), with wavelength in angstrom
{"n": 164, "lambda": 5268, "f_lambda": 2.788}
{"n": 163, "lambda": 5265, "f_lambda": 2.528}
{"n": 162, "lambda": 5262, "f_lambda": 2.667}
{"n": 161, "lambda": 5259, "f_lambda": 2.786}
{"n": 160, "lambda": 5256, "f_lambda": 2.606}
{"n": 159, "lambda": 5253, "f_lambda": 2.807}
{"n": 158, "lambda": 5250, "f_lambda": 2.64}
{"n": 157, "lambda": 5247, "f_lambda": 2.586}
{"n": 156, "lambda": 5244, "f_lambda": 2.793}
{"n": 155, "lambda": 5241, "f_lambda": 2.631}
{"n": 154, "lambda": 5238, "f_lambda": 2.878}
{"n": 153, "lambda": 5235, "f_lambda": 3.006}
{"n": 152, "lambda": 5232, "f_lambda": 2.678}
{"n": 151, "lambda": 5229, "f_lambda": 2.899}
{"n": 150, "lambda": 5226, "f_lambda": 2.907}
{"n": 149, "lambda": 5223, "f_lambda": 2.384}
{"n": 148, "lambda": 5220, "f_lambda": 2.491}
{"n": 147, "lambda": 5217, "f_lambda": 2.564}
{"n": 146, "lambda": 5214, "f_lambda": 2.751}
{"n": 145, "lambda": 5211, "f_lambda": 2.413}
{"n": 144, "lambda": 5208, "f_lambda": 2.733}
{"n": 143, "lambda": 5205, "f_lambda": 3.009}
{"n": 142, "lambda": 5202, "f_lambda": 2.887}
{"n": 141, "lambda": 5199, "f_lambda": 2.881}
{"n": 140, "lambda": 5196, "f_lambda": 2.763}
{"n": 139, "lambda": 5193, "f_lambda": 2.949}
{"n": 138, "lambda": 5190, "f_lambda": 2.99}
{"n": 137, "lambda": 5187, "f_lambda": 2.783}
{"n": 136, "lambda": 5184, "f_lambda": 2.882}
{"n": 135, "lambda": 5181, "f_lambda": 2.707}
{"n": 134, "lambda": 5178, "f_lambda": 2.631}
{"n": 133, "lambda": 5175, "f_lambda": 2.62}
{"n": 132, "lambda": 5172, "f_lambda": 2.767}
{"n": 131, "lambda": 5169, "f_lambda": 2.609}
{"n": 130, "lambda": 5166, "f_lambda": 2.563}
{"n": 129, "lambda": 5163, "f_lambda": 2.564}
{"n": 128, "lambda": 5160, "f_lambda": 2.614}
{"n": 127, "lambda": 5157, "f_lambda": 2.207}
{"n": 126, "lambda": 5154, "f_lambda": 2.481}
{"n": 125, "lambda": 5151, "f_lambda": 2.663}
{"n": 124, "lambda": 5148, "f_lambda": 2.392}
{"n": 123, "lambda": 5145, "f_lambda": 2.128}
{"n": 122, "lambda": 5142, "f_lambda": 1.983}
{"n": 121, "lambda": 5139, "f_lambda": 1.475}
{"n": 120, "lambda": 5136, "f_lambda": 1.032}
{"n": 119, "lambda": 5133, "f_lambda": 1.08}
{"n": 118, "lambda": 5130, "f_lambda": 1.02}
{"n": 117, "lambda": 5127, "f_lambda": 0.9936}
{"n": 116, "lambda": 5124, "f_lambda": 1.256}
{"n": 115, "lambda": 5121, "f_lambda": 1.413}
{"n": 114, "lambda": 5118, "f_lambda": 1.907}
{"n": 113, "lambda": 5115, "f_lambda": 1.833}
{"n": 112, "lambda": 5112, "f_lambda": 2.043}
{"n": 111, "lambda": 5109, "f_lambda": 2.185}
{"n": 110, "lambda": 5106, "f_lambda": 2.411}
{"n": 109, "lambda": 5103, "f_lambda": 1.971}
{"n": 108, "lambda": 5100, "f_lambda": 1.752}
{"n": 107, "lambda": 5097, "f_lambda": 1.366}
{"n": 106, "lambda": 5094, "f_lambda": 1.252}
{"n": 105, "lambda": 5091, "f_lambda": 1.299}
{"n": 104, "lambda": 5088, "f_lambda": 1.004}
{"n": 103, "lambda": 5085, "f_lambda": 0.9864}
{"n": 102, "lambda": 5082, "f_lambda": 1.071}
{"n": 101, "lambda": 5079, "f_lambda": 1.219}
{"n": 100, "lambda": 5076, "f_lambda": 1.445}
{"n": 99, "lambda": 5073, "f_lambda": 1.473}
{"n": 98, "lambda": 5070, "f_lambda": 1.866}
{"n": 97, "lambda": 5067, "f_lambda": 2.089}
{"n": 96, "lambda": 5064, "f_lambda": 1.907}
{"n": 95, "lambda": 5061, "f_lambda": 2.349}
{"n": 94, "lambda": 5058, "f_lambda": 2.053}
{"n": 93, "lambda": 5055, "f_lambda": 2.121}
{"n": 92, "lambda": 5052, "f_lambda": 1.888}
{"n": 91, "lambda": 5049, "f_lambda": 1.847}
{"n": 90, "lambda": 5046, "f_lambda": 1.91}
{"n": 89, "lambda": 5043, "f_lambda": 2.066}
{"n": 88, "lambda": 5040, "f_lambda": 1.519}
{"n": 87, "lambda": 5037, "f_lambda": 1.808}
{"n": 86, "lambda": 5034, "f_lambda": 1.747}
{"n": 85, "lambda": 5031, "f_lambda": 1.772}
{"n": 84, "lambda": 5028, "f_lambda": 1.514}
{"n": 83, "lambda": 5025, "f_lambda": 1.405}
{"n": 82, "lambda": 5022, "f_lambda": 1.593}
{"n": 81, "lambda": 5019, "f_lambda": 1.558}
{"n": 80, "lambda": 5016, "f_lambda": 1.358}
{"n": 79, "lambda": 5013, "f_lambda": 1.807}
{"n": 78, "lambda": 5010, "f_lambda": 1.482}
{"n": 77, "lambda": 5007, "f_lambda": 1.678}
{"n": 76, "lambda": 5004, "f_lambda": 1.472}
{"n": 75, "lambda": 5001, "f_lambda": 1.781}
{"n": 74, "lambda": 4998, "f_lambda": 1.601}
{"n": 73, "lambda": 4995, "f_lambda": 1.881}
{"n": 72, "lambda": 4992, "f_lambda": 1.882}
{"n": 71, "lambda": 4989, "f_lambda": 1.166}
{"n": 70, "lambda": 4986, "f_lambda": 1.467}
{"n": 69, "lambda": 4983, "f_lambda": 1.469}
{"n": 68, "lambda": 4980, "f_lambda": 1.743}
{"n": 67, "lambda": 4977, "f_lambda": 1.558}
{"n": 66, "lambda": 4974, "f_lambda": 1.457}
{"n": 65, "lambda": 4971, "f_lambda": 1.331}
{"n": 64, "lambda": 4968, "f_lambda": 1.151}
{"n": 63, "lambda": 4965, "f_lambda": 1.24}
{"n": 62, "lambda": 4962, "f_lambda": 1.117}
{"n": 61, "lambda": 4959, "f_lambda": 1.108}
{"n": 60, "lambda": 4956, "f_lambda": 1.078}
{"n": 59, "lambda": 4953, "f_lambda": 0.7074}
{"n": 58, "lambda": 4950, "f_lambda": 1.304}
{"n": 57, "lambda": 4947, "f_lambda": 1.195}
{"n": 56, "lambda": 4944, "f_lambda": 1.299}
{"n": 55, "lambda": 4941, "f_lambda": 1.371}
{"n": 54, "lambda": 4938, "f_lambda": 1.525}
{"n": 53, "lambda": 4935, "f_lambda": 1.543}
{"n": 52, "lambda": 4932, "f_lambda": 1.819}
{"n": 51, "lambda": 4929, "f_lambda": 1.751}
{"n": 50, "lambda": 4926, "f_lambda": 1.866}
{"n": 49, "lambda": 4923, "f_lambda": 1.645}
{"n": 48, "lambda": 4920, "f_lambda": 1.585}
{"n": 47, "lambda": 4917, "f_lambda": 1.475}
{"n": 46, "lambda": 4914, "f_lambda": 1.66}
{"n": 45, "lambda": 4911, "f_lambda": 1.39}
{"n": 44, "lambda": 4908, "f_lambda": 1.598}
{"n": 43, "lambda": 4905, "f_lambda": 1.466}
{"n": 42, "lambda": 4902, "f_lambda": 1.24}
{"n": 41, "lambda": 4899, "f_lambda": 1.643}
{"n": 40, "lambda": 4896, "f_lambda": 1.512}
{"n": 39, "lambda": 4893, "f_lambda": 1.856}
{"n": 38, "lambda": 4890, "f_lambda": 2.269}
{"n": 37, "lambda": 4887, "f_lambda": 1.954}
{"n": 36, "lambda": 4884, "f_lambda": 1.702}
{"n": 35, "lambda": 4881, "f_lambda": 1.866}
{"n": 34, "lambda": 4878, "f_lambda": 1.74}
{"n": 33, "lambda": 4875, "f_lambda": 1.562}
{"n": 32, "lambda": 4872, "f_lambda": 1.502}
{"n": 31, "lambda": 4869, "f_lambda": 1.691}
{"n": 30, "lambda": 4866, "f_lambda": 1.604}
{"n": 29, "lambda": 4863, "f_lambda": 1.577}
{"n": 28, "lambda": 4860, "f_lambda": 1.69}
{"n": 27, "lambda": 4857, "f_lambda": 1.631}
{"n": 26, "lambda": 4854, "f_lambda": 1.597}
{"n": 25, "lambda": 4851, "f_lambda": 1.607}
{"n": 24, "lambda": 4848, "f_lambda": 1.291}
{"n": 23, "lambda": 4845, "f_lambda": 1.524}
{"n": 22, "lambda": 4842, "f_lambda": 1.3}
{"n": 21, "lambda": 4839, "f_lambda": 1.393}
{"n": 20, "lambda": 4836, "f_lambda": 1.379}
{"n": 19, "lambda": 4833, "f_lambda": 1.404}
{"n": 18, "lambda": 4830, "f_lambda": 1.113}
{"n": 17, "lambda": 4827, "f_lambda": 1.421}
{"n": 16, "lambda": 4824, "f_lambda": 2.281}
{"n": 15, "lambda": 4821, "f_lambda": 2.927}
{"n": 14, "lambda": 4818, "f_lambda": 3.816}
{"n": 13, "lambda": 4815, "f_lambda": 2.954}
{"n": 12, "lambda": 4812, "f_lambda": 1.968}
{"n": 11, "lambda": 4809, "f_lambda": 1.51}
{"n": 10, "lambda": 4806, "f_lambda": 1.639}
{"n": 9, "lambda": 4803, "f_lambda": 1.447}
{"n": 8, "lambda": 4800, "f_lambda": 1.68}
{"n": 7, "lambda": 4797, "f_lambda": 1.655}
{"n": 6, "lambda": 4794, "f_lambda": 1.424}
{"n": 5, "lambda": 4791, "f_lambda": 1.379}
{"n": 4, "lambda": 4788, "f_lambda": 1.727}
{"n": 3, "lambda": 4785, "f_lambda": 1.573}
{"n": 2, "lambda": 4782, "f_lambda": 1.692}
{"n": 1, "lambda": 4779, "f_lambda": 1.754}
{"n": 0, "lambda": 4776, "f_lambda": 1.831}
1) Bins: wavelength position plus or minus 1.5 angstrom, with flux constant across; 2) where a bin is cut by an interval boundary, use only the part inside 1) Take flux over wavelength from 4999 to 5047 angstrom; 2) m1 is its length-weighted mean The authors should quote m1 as 1.65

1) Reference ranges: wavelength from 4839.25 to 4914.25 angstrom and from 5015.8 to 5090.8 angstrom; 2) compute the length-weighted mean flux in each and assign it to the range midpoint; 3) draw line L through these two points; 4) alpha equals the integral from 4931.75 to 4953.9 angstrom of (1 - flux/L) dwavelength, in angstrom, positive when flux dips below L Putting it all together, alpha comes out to 4.0 angstrom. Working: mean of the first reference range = 1.61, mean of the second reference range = 1.66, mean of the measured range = 1.34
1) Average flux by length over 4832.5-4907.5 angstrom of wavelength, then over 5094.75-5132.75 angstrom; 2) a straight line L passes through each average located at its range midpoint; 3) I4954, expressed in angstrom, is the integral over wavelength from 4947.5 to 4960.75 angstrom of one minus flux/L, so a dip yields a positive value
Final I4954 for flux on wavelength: 4.56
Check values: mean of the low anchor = 1.6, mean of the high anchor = 1.65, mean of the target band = 1.06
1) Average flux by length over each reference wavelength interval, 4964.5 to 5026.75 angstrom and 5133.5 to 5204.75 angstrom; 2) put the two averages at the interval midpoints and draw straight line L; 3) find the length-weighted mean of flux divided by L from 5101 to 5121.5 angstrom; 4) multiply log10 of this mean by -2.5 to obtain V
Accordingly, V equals 0.09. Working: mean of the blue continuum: 1.53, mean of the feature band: 1.99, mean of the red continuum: 2.49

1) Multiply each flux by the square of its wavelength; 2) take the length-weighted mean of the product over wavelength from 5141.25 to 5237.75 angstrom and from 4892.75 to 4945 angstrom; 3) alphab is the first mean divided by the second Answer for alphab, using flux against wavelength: 1.9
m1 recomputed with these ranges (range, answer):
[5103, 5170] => 1.94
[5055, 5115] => 1.69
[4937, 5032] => 1.44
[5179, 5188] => 2.78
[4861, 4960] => 1.55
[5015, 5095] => 1.64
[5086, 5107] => 1.55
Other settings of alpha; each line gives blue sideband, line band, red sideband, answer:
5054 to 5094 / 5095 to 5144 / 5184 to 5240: 8.7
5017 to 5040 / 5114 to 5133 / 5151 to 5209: 7.7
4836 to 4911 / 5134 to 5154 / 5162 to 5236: 4.6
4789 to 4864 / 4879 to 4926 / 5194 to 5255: 6.5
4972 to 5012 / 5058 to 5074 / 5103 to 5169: -1.8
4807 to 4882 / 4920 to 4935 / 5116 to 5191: 1.1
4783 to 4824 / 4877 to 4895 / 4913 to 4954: -2.4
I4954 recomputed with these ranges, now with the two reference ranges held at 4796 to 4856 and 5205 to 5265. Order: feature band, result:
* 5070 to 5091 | 9.8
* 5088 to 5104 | 6.2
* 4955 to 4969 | 6.4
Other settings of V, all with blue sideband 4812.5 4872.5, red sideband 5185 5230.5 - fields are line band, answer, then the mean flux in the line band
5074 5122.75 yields 0.50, 1.57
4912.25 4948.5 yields 0.28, 1.56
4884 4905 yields 0.12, 1.72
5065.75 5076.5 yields 0.35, 1.74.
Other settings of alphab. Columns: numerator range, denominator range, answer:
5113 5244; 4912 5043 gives 1.72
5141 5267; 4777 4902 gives 1.78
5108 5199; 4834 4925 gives 1.54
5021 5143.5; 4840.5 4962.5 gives 1.14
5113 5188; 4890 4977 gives 1.59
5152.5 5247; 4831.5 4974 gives 2.03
